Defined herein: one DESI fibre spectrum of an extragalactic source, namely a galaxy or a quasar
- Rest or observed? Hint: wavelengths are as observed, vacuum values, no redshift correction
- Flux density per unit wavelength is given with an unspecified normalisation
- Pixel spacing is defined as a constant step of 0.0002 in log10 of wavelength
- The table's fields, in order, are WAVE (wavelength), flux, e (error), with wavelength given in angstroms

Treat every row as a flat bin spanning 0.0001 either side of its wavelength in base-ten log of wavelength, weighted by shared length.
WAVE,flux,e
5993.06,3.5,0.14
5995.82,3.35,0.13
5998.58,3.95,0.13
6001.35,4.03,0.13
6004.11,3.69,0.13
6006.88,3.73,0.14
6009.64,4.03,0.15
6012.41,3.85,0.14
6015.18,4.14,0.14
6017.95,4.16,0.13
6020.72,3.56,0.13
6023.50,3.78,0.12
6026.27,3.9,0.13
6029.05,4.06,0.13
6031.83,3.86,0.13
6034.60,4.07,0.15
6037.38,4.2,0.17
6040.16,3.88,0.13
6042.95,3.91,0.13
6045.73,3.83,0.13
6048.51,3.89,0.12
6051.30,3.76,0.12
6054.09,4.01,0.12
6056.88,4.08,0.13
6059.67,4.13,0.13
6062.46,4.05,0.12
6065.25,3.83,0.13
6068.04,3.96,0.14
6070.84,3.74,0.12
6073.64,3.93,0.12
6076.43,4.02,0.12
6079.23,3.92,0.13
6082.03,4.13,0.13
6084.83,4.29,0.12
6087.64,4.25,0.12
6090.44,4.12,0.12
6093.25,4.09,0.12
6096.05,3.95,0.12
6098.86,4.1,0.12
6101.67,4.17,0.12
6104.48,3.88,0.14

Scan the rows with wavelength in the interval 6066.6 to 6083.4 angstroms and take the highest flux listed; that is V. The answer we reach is 4.13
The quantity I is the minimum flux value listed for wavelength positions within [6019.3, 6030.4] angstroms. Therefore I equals 3.56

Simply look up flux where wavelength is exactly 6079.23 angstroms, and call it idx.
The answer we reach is 3.92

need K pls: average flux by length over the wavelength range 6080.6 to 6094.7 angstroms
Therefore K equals 4.17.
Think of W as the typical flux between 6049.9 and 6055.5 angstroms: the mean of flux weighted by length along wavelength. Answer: 3.88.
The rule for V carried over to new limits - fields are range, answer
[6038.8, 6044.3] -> 3.91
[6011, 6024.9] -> 4.16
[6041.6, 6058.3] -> 4.08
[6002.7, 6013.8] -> 4.03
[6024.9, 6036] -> 4.07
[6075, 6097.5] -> 4.29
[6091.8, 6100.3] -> 4.1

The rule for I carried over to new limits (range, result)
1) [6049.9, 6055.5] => 3.76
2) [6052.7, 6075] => 3.74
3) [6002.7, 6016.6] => 3.69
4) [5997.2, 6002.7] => 3.95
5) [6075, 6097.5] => 3.92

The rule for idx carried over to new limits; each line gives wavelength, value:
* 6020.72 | 3.56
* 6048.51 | 3.89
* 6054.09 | 4.01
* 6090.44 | 4.12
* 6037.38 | 4.2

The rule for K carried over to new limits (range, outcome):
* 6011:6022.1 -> 3.93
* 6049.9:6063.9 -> 4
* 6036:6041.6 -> 4.03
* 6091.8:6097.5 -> 4.02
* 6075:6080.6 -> 3.97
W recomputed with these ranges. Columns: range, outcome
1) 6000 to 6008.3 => 3.82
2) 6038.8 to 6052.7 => 3.85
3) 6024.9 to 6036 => 3.97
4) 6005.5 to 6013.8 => 3.87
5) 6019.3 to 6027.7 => 3.75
